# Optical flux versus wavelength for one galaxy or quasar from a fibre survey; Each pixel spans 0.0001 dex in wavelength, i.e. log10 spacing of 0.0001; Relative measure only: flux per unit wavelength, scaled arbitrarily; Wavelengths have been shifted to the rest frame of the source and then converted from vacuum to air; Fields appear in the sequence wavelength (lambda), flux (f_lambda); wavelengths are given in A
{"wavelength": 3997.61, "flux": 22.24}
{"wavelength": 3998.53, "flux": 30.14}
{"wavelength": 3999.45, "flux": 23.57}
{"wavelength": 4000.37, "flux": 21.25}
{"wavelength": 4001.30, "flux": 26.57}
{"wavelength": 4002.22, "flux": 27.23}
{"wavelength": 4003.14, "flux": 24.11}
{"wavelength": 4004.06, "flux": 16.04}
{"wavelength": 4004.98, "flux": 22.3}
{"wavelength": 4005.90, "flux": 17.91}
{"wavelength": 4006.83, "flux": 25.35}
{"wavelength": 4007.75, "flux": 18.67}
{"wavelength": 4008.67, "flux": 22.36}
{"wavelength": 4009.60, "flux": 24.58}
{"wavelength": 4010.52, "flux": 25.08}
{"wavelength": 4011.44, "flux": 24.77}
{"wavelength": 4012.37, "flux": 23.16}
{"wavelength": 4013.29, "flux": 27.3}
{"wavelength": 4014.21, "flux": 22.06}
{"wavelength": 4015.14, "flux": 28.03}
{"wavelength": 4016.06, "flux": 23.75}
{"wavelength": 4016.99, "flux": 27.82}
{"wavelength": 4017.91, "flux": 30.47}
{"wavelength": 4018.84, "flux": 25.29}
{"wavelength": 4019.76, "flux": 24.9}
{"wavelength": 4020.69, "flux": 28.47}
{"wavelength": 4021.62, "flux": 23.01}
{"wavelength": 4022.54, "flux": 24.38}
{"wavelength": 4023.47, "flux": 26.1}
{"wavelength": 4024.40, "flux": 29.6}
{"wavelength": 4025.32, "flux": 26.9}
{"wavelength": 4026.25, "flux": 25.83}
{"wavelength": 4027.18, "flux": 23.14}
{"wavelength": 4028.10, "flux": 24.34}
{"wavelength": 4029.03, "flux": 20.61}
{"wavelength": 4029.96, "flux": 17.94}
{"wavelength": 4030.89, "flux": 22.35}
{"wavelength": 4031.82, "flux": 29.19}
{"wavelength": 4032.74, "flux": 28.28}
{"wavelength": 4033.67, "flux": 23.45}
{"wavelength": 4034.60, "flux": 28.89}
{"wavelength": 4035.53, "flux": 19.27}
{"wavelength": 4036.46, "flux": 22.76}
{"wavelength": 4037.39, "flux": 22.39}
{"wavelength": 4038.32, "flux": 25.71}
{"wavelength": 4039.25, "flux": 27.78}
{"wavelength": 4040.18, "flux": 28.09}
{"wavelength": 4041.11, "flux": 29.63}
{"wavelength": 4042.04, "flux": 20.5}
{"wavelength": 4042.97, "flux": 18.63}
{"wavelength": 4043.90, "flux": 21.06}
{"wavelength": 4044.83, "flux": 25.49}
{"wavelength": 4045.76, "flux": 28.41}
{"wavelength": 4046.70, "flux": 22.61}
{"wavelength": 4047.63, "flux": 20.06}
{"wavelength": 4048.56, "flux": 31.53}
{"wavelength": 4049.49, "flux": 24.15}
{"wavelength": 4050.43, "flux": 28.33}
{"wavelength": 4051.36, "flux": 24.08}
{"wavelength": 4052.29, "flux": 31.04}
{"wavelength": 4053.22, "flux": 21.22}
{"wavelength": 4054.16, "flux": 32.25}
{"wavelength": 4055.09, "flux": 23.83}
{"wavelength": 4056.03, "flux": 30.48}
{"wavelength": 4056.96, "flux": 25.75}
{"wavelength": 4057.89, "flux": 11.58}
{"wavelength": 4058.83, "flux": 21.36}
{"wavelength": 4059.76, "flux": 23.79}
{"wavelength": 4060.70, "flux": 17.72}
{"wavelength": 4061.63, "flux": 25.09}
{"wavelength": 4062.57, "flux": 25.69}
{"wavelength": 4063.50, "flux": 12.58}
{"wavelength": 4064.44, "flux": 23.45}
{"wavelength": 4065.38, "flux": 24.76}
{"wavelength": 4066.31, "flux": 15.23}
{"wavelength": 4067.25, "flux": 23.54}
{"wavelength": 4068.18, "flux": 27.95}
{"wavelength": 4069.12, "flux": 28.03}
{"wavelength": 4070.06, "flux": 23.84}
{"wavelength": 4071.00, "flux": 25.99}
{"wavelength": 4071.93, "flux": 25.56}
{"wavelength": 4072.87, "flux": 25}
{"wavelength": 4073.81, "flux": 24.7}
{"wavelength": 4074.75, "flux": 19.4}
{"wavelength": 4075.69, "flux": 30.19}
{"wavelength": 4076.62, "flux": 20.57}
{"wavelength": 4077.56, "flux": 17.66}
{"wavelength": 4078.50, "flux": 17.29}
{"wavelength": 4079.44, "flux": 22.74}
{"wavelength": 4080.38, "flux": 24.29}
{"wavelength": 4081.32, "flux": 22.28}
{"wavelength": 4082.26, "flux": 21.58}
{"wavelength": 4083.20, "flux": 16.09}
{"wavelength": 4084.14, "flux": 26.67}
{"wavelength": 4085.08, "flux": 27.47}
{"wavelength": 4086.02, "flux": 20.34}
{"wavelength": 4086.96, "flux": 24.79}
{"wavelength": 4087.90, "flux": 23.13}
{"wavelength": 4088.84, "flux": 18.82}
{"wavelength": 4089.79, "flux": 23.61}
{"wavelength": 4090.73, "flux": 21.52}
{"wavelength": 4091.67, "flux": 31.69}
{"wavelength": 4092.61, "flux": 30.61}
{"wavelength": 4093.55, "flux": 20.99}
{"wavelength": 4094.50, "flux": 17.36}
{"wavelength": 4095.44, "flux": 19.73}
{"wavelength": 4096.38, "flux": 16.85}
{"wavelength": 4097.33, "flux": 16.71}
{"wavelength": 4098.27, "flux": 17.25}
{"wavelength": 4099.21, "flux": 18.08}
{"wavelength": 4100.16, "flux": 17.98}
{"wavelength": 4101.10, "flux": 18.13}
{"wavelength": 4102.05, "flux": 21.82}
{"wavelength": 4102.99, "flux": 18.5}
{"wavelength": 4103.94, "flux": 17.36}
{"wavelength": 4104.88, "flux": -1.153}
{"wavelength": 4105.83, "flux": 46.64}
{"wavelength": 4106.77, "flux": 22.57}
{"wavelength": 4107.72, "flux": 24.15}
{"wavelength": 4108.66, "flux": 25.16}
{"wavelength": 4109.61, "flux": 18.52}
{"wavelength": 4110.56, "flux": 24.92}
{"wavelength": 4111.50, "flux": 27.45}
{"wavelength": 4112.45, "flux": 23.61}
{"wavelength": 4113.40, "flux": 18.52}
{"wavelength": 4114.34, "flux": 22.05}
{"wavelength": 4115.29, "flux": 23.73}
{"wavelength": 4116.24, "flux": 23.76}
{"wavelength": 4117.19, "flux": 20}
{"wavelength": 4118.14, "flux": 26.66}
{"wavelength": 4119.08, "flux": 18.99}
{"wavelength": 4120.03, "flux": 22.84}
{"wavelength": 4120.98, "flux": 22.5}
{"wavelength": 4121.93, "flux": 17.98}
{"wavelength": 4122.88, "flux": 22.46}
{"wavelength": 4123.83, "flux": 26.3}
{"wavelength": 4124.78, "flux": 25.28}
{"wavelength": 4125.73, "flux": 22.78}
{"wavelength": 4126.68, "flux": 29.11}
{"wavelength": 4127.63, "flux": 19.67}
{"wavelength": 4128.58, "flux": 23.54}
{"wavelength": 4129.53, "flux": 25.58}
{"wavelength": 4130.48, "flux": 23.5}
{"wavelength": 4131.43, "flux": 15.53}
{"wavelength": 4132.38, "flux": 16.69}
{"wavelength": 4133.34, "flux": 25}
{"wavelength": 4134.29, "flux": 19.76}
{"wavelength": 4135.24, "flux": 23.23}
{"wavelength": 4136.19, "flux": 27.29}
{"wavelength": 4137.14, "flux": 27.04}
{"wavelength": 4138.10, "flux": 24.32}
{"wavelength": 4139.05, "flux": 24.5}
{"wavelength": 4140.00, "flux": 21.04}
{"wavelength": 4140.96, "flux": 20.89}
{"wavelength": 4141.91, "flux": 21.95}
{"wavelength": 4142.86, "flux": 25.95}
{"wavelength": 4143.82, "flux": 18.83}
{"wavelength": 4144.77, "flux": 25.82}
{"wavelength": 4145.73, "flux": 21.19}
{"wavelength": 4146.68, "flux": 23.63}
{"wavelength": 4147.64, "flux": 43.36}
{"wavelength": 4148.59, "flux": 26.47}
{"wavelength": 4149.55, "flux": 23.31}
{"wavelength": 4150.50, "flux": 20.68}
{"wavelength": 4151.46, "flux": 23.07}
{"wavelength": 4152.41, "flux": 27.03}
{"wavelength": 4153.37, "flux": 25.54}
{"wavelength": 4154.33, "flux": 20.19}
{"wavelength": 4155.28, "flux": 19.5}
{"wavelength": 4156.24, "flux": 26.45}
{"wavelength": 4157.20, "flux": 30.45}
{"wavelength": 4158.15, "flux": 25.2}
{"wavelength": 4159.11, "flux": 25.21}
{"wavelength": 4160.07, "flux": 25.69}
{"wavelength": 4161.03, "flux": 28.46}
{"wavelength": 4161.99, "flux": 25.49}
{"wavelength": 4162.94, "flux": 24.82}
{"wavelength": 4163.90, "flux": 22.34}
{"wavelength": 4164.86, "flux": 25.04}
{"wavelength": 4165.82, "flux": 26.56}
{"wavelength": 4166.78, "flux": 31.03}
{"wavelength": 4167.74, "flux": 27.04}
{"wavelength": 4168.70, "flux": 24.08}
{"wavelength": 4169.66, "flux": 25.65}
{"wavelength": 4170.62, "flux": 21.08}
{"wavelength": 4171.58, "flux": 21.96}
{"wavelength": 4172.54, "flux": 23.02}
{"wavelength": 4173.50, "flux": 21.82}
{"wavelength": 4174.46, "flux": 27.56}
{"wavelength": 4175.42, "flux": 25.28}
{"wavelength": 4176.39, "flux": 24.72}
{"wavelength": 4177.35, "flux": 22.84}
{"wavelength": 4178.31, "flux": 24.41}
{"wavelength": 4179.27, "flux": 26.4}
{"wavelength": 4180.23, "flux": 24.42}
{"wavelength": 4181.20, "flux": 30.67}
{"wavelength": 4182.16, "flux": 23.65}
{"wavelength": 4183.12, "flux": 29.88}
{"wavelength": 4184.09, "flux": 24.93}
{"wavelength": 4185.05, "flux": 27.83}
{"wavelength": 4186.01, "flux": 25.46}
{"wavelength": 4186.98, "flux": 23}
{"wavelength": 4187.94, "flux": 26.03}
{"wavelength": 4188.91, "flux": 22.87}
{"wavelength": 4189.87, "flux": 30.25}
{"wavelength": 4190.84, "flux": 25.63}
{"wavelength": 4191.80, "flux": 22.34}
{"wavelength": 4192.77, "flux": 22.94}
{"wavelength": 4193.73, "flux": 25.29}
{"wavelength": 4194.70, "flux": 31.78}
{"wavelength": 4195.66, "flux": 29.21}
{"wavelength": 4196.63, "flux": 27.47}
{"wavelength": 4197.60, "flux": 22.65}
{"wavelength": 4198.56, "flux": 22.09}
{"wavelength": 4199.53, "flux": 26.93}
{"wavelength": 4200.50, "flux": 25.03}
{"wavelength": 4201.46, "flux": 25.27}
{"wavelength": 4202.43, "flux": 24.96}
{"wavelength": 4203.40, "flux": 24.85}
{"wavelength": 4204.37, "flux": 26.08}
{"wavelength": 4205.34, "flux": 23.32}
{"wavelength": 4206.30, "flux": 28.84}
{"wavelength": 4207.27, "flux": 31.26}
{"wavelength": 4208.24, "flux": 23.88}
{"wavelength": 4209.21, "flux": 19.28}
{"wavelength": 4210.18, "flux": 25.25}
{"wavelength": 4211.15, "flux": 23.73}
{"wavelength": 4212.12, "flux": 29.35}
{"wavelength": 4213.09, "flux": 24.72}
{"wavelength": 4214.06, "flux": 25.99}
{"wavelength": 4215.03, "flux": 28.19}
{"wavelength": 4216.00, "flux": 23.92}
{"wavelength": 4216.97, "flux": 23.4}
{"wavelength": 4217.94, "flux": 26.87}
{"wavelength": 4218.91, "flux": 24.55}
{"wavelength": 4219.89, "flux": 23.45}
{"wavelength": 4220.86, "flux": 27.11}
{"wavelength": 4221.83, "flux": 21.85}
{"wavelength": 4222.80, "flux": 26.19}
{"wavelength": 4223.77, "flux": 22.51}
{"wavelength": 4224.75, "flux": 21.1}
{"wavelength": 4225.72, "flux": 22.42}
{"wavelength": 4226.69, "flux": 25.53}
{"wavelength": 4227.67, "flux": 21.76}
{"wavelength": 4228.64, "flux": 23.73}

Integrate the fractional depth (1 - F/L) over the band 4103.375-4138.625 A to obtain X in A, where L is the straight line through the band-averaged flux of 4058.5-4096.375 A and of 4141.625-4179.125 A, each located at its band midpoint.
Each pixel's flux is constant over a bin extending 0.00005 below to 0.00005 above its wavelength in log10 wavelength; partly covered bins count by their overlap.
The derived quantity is 1.7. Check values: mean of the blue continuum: 22.8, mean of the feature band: 22.8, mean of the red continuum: 25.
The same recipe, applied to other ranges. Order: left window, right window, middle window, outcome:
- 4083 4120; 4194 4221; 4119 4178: -1.4 A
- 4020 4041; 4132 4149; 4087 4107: 3.0 A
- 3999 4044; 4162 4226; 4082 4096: 1.0 A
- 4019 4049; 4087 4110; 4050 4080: -0.6 A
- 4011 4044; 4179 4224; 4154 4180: 0.5 A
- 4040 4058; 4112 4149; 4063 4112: 4.4 A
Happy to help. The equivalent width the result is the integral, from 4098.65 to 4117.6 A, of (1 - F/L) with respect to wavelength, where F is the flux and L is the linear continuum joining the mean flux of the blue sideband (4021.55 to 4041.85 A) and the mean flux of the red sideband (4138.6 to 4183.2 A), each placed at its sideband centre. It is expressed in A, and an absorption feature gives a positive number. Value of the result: 2.6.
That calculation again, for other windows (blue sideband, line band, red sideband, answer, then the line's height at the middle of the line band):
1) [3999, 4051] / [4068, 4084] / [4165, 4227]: 1.0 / 24.7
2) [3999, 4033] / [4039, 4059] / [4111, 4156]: -0.7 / 24.1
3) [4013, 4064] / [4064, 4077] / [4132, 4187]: 0.3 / 24.7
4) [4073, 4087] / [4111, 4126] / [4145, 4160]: 0.7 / 24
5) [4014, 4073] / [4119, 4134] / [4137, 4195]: 1.5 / 24.9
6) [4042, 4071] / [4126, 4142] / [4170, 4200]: 1.2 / 24.7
